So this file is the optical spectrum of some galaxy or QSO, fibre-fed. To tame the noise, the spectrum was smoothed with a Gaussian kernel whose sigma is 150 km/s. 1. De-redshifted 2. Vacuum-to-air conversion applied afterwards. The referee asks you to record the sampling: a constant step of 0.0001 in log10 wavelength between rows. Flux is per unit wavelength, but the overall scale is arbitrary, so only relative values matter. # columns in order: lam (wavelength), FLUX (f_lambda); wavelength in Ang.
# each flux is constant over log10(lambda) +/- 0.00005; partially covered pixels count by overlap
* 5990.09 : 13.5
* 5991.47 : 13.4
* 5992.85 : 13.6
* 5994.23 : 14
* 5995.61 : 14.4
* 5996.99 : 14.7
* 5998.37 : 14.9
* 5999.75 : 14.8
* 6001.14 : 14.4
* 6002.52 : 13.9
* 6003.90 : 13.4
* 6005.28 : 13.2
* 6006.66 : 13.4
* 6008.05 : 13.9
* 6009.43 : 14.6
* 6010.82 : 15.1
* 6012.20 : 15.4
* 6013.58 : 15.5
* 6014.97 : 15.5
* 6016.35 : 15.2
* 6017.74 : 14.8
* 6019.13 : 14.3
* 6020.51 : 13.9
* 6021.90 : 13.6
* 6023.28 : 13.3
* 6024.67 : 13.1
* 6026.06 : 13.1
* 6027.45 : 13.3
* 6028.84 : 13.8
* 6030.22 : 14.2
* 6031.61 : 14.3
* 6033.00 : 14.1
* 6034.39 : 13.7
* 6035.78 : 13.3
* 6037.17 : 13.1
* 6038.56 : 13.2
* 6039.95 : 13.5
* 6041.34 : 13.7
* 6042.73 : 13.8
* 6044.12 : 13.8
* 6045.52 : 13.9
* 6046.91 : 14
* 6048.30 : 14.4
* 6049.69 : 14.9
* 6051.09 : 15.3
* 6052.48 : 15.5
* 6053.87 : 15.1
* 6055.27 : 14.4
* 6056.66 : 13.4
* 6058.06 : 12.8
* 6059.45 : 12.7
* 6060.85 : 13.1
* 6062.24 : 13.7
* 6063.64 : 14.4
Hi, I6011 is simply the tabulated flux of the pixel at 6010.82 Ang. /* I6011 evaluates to 15.1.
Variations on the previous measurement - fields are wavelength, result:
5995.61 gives 14.4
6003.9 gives 13.4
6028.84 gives 13.8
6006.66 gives 13.4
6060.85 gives 13.1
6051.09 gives 15.3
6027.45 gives 13.3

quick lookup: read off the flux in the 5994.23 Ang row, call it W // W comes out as 14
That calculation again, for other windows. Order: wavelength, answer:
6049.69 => 14.9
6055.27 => 14.4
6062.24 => 13.7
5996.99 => 14.7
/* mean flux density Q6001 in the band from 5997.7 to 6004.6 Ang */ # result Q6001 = 14.3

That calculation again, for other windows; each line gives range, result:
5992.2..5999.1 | 14.3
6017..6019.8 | 14.5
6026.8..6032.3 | 13.9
